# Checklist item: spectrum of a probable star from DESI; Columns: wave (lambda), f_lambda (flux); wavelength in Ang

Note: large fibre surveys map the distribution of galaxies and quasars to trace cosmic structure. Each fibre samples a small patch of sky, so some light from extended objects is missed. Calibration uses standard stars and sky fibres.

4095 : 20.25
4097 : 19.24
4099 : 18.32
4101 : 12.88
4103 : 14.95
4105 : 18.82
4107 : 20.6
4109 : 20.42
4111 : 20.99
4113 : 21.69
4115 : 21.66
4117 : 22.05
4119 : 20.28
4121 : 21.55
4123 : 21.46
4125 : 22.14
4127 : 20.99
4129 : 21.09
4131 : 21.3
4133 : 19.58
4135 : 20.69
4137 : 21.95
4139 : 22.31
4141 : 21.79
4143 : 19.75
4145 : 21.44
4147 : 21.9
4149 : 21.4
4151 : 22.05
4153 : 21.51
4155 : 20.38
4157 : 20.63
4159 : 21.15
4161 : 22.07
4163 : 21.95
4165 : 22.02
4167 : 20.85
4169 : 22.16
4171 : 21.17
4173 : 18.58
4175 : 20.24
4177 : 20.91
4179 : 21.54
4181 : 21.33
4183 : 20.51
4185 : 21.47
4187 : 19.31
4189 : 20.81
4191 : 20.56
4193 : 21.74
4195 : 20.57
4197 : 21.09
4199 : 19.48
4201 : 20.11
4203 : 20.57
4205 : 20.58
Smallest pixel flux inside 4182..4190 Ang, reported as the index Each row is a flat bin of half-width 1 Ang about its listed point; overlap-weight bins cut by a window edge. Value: 19.31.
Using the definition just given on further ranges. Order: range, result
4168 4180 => 18.58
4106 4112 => 20.42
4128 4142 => 19.58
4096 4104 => 12.88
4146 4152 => 21.4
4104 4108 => 18.82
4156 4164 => 20.63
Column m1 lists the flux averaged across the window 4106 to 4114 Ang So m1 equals 20.9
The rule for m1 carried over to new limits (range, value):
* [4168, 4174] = 20.6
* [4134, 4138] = 21.3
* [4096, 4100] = 18.8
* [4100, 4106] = 15.5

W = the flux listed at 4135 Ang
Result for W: 20.69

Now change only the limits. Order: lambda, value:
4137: 21.95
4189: 20.81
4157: 20.63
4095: 20.25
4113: 21.69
